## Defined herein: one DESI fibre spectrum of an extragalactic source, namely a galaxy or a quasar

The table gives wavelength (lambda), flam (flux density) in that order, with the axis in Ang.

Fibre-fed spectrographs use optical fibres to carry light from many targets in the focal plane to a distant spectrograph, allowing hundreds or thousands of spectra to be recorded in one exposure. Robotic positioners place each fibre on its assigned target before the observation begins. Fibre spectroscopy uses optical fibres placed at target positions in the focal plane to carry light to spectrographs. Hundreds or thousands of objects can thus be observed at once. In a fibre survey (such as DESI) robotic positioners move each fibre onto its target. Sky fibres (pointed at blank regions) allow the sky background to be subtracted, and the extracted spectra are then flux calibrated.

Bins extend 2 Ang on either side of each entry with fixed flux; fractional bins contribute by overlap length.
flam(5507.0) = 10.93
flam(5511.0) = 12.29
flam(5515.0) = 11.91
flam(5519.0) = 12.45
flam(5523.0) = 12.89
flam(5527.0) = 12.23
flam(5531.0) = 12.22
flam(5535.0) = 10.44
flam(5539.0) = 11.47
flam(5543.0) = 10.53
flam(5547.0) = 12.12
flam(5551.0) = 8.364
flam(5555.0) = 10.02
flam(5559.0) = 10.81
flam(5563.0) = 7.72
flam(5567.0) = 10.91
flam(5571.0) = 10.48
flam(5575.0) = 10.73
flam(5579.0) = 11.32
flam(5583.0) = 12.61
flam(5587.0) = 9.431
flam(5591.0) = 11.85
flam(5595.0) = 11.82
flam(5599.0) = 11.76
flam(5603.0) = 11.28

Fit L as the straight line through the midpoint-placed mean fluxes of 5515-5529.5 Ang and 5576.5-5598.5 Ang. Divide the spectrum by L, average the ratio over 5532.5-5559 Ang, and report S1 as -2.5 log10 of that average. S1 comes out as 0.15 mag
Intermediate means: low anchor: 12.4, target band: 10.5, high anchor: 11.4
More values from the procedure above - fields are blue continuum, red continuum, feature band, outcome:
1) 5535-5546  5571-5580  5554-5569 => 0.11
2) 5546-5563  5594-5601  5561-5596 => 0.02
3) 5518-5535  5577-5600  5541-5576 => 0.16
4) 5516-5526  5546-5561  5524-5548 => -0.01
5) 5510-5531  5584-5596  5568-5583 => 0.03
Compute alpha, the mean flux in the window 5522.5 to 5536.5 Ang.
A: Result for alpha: 11.9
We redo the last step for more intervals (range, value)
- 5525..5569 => 10.6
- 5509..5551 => 11.7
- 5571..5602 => 11.3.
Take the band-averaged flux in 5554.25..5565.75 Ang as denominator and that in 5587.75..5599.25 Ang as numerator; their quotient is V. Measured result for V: 1.2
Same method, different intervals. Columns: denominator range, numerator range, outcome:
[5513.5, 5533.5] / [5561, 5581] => 0.83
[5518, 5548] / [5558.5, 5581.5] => 0.88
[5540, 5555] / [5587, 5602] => 1.10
